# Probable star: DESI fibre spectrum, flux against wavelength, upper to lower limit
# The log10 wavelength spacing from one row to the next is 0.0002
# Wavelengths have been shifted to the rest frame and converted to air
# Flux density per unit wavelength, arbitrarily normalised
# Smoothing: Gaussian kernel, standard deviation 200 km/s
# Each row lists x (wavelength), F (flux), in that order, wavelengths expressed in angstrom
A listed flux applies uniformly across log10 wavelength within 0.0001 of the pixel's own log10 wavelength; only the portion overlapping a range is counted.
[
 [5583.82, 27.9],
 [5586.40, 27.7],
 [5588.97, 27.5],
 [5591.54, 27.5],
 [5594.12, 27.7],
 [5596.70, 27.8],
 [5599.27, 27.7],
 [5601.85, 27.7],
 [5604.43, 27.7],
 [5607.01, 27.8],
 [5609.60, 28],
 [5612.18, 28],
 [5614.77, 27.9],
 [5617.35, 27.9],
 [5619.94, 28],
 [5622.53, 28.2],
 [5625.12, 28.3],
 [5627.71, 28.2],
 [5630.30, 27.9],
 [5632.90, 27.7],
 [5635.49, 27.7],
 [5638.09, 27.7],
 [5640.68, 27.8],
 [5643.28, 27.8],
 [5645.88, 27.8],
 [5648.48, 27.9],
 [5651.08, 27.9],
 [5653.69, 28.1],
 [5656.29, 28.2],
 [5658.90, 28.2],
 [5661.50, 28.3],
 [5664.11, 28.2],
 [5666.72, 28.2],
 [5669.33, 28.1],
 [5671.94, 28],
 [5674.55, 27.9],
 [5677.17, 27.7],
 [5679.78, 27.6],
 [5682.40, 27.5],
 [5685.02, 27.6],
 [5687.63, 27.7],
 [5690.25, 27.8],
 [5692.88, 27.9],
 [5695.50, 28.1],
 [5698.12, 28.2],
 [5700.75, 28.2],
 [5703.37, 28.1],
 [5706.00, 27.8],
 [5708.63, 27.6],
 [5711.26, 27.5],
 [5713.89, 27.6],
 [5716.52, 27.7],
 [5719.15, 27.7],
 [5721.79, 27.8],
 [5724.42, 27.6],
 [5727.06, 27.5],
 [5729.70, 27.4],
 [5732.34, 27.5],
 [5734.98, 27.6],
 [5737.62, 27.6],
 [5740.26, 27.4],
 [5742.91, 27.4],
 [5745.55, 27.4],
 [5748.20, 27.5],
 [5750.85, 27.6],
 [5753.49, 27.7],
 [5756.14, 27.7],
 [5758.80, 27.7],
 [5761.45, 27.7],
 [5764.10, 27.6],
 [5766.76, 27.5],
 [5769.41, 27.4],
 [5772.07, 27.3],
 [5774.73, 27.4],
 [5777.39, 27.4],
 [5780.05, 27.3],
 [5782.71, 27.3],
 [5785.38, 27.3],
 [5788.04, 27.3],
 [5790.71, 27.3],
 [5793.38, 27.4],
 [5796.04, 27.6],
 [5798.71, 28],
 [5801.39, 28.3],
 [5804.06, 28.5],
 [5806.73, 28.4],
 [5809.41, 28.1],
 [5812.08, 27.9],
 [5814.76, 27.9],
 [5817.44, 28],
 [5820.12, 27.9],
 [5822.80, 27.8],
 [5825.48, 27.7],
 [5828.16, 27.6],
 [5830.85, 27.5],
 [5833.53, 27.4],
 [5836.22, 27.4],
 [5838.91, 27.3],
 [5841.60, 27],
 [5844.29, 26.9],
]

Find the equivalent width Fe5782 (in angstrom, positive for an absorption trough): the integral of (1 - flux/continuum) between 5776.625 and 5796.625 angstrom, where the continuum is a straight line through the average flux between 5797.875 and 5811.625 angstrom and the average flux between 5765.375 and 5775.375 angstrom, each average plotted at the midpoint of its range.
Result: 0.3 angstrom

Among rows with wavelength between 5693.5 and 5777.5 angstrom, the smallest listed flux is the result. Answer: 27.3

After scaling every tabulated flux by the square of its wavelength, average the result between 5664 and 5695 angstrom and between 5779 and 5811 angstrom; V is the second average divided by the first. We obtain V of 1.0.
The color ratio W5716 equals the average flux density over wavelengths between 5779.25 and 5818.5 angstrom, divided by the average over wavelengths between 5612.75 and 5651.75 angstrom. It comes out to 1.0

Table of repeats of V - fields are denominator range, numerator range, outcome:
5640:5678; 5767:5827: 1.04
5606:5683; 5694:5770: 1.02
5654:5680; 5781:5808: 1.03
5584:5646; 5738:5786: 1.04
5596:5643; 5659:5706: 1.02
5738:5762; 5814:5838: 1.03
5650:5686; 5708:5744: 1.01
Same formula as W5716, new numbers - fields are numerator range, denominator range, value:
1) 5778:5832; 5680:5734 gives 1.00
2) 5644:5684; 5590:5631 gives 1.00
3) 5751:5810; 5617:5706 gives 0.99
